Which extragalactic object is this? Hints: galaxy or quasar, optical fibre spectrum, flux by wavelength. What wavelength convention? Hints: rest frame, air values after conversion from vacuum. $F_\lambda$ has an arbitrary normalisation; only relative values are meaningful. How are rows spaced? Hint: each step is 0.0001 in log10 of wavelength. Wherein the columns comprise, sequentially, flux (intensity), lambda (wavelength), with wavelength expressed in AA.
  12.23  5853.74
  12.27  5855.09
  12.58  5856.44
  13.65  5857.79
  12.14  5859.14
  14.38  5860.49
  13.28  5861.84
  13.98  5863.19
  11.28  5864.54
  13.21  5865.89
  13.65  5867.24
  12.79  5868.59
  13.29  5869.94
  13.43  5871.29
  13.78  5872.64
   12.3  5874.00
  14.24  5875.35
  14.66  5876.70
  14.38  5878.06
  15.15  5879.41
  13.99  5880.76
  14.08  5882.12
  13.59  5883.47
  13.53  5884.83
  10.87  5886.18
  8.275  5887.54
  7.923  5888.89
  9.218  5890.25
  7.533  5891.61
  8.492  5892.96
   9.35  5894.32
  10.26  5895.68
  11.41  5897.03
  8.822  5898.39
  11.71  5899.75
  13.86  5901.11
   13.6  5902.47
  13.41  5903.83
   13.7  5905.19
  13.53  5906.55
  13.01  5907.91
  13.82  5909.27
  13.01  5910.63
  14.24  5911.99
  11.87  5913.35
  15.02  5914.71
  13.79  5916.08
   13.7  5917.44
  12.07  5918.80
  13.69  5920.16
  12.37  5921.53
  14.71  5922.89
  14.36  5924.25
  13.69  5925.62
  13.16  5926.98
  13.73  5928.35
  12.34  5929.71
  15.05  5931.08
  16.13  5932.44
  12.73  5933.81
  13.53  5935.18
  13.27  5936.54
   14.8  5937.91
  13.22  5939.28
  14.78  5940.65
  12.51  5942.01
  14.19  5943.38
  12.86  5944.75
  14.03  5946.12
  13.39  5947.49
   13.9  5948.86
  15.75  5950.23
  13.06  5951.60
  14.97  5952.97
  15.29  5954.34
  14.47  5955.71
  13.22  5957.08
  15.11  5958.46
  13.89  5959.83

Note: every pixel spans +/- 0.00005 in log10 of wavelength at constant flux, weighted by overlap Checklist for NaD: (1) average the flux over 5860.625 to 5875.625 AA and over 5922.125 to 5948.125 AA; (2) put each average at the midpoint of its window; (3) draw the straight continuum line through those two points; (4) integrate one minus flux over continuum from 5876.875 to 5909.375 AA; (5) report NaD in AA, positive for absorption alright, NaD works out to 3.9 AA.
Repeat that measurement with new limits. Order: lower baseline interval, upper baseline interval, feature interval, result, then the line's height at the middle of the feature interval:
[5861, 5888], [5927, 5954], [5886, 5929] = 4.6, 13.6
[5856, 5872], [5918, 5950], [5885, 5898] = 3.8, 13.4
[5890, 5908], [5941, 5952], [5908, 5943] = -2.8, 12.7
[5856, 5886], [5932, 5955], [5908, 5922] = 0.4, 13.8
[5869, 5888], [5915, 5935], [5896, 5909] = 0.9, 13.5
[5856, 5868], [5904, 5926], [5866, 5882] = -0.7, 13.2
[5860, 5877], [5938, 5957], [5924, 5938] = 0.1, 13.9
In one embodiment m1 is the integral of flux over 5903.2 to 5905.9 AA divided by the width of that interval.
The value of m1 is 13.6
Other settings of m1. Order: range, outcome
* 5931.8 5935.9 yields 14.1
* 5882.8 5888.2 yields 11.6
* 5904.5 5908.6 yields 13.4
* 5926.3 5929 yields 13.4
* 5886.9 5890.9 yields 8.47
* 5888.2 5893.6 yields 8.3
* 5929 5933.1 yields 14.5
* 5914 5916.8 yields 14.3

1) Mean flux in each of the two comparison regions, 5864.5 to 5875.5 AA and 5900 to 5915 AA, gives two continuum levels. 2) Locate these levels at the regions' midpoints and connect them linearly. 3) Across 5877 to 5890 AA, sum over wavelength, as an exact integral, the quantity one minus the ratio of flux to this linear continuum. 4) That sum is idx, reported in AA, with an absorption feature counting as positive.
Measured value 0.9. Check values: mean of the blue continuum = 13.2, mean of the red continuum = 13.5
